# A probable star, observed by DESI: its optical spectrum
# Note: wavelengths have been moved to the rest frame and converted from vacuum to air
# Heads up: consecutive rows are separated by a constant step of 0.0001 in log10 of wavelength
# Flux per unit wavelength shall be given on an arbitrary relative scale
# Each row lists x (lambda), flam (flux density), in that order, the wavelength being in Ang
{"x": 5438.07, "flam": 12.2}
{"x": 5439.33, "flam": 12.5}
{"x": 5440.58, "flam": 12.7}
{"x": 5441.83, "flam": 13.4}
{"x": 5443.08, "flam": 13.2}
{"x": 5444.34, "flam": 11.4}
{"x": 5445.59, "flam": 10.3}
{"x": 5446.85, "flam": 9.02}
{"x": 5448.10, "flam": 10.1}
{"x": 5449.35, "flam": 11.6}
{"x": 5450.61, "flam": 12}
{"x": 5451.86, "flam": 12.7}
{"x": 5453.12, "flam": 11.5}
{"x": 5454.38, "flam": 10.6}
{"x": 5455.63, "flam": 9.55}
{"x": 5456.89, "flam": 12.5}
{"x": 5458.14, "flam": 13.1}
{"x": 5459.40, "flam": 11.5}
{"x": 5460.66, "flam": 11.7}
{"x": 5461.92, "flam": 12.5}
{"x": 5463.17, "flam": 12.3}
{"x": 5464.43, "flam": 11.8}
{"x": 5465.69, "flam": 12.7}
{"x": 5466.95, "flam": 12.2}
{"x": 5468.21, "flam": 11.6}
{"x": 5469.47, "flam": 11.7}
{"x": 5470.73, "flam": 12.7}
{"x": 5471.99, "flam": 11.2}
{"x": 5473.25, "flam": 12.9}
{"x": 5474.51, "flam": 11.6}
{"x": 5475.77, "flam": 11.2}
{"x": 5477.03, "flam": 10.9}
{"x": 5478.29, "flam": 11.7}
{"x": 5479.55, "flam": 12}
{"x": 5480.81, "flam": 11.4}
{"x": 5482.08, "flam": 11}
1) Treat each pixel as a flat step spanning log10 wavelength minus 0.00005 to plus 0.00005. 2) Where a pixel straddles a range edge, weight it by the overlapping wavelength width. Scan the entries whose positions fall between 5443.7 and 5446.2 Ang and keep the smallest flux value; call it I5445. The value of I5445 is 10.3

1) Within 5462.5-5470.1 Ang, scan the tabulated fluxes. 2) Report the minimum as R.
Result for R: 11.6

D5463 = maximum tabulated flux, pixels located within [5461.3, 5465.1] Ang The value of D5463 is 12.5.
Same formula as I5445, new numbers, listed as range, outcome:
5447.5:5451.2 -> 10.1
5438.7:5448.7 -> 9.02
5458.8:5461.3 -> 11.5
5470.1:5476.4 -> 11.2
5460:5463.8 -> 11.7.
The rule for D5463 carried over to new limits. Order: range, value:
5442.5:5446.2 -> 13.2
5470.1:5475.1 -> 12.9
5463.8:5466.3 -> 12.7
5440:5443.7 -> 13.4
